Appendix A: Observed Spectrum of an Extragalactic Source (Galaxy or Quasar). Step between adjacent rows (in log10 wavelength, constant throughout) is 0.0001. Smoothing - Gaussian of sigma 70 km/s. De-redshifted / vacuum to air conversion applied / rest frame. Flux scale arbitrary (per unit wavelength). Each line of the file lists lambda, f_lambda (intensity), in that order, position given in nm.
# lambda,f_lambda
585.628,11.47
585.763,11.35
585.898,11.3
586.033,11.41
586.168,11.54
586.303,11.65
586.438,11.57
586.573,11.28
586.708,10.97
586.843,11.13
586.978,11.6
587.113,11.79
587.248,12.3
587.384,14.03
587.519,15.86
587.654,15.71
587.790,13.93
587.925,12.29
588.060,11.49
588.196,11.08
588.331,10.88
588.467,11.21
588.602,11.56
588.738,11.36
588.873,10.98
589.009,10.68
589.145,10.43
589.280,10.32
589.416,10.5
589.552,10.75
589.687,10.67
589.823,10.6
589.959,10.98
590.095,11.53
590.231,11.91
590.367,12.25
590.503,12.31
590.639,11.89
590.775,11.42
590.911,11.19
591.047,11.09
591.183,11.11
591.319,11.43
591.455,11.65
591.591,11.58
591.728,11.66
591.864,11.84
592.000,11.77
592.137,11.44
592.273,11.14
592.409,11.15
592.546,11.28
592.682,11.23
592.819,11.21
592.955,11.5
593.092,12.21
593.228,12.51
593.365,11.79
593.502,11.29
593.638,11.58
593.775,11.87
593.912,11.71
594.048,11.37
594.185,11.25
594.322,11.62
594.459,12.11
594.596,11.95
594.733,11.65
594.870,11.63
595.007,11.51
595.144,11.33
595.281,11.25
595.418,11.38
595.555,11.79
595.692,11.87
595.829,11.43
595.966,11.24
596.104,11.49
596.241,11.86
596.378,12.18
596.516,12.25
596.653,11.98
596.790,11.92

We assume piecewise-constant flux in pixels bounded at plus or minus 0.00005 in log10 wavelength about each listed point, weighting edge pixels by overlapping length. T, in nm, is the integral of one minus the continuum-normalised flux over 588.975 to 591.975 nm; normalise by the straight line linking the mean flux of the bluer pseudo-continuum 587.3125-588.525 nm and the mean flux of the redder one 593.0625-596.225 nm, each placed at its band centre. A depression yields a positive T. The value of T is 0.28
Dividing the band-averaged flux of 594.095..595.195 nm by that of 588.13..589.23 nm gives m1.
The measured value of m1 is 1.06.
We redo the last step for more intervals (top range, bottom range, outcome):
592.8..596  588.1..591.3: 1.04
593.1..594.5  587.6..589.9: 1.03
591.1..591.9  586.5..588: 0.90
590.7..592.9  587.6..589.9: 1.00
